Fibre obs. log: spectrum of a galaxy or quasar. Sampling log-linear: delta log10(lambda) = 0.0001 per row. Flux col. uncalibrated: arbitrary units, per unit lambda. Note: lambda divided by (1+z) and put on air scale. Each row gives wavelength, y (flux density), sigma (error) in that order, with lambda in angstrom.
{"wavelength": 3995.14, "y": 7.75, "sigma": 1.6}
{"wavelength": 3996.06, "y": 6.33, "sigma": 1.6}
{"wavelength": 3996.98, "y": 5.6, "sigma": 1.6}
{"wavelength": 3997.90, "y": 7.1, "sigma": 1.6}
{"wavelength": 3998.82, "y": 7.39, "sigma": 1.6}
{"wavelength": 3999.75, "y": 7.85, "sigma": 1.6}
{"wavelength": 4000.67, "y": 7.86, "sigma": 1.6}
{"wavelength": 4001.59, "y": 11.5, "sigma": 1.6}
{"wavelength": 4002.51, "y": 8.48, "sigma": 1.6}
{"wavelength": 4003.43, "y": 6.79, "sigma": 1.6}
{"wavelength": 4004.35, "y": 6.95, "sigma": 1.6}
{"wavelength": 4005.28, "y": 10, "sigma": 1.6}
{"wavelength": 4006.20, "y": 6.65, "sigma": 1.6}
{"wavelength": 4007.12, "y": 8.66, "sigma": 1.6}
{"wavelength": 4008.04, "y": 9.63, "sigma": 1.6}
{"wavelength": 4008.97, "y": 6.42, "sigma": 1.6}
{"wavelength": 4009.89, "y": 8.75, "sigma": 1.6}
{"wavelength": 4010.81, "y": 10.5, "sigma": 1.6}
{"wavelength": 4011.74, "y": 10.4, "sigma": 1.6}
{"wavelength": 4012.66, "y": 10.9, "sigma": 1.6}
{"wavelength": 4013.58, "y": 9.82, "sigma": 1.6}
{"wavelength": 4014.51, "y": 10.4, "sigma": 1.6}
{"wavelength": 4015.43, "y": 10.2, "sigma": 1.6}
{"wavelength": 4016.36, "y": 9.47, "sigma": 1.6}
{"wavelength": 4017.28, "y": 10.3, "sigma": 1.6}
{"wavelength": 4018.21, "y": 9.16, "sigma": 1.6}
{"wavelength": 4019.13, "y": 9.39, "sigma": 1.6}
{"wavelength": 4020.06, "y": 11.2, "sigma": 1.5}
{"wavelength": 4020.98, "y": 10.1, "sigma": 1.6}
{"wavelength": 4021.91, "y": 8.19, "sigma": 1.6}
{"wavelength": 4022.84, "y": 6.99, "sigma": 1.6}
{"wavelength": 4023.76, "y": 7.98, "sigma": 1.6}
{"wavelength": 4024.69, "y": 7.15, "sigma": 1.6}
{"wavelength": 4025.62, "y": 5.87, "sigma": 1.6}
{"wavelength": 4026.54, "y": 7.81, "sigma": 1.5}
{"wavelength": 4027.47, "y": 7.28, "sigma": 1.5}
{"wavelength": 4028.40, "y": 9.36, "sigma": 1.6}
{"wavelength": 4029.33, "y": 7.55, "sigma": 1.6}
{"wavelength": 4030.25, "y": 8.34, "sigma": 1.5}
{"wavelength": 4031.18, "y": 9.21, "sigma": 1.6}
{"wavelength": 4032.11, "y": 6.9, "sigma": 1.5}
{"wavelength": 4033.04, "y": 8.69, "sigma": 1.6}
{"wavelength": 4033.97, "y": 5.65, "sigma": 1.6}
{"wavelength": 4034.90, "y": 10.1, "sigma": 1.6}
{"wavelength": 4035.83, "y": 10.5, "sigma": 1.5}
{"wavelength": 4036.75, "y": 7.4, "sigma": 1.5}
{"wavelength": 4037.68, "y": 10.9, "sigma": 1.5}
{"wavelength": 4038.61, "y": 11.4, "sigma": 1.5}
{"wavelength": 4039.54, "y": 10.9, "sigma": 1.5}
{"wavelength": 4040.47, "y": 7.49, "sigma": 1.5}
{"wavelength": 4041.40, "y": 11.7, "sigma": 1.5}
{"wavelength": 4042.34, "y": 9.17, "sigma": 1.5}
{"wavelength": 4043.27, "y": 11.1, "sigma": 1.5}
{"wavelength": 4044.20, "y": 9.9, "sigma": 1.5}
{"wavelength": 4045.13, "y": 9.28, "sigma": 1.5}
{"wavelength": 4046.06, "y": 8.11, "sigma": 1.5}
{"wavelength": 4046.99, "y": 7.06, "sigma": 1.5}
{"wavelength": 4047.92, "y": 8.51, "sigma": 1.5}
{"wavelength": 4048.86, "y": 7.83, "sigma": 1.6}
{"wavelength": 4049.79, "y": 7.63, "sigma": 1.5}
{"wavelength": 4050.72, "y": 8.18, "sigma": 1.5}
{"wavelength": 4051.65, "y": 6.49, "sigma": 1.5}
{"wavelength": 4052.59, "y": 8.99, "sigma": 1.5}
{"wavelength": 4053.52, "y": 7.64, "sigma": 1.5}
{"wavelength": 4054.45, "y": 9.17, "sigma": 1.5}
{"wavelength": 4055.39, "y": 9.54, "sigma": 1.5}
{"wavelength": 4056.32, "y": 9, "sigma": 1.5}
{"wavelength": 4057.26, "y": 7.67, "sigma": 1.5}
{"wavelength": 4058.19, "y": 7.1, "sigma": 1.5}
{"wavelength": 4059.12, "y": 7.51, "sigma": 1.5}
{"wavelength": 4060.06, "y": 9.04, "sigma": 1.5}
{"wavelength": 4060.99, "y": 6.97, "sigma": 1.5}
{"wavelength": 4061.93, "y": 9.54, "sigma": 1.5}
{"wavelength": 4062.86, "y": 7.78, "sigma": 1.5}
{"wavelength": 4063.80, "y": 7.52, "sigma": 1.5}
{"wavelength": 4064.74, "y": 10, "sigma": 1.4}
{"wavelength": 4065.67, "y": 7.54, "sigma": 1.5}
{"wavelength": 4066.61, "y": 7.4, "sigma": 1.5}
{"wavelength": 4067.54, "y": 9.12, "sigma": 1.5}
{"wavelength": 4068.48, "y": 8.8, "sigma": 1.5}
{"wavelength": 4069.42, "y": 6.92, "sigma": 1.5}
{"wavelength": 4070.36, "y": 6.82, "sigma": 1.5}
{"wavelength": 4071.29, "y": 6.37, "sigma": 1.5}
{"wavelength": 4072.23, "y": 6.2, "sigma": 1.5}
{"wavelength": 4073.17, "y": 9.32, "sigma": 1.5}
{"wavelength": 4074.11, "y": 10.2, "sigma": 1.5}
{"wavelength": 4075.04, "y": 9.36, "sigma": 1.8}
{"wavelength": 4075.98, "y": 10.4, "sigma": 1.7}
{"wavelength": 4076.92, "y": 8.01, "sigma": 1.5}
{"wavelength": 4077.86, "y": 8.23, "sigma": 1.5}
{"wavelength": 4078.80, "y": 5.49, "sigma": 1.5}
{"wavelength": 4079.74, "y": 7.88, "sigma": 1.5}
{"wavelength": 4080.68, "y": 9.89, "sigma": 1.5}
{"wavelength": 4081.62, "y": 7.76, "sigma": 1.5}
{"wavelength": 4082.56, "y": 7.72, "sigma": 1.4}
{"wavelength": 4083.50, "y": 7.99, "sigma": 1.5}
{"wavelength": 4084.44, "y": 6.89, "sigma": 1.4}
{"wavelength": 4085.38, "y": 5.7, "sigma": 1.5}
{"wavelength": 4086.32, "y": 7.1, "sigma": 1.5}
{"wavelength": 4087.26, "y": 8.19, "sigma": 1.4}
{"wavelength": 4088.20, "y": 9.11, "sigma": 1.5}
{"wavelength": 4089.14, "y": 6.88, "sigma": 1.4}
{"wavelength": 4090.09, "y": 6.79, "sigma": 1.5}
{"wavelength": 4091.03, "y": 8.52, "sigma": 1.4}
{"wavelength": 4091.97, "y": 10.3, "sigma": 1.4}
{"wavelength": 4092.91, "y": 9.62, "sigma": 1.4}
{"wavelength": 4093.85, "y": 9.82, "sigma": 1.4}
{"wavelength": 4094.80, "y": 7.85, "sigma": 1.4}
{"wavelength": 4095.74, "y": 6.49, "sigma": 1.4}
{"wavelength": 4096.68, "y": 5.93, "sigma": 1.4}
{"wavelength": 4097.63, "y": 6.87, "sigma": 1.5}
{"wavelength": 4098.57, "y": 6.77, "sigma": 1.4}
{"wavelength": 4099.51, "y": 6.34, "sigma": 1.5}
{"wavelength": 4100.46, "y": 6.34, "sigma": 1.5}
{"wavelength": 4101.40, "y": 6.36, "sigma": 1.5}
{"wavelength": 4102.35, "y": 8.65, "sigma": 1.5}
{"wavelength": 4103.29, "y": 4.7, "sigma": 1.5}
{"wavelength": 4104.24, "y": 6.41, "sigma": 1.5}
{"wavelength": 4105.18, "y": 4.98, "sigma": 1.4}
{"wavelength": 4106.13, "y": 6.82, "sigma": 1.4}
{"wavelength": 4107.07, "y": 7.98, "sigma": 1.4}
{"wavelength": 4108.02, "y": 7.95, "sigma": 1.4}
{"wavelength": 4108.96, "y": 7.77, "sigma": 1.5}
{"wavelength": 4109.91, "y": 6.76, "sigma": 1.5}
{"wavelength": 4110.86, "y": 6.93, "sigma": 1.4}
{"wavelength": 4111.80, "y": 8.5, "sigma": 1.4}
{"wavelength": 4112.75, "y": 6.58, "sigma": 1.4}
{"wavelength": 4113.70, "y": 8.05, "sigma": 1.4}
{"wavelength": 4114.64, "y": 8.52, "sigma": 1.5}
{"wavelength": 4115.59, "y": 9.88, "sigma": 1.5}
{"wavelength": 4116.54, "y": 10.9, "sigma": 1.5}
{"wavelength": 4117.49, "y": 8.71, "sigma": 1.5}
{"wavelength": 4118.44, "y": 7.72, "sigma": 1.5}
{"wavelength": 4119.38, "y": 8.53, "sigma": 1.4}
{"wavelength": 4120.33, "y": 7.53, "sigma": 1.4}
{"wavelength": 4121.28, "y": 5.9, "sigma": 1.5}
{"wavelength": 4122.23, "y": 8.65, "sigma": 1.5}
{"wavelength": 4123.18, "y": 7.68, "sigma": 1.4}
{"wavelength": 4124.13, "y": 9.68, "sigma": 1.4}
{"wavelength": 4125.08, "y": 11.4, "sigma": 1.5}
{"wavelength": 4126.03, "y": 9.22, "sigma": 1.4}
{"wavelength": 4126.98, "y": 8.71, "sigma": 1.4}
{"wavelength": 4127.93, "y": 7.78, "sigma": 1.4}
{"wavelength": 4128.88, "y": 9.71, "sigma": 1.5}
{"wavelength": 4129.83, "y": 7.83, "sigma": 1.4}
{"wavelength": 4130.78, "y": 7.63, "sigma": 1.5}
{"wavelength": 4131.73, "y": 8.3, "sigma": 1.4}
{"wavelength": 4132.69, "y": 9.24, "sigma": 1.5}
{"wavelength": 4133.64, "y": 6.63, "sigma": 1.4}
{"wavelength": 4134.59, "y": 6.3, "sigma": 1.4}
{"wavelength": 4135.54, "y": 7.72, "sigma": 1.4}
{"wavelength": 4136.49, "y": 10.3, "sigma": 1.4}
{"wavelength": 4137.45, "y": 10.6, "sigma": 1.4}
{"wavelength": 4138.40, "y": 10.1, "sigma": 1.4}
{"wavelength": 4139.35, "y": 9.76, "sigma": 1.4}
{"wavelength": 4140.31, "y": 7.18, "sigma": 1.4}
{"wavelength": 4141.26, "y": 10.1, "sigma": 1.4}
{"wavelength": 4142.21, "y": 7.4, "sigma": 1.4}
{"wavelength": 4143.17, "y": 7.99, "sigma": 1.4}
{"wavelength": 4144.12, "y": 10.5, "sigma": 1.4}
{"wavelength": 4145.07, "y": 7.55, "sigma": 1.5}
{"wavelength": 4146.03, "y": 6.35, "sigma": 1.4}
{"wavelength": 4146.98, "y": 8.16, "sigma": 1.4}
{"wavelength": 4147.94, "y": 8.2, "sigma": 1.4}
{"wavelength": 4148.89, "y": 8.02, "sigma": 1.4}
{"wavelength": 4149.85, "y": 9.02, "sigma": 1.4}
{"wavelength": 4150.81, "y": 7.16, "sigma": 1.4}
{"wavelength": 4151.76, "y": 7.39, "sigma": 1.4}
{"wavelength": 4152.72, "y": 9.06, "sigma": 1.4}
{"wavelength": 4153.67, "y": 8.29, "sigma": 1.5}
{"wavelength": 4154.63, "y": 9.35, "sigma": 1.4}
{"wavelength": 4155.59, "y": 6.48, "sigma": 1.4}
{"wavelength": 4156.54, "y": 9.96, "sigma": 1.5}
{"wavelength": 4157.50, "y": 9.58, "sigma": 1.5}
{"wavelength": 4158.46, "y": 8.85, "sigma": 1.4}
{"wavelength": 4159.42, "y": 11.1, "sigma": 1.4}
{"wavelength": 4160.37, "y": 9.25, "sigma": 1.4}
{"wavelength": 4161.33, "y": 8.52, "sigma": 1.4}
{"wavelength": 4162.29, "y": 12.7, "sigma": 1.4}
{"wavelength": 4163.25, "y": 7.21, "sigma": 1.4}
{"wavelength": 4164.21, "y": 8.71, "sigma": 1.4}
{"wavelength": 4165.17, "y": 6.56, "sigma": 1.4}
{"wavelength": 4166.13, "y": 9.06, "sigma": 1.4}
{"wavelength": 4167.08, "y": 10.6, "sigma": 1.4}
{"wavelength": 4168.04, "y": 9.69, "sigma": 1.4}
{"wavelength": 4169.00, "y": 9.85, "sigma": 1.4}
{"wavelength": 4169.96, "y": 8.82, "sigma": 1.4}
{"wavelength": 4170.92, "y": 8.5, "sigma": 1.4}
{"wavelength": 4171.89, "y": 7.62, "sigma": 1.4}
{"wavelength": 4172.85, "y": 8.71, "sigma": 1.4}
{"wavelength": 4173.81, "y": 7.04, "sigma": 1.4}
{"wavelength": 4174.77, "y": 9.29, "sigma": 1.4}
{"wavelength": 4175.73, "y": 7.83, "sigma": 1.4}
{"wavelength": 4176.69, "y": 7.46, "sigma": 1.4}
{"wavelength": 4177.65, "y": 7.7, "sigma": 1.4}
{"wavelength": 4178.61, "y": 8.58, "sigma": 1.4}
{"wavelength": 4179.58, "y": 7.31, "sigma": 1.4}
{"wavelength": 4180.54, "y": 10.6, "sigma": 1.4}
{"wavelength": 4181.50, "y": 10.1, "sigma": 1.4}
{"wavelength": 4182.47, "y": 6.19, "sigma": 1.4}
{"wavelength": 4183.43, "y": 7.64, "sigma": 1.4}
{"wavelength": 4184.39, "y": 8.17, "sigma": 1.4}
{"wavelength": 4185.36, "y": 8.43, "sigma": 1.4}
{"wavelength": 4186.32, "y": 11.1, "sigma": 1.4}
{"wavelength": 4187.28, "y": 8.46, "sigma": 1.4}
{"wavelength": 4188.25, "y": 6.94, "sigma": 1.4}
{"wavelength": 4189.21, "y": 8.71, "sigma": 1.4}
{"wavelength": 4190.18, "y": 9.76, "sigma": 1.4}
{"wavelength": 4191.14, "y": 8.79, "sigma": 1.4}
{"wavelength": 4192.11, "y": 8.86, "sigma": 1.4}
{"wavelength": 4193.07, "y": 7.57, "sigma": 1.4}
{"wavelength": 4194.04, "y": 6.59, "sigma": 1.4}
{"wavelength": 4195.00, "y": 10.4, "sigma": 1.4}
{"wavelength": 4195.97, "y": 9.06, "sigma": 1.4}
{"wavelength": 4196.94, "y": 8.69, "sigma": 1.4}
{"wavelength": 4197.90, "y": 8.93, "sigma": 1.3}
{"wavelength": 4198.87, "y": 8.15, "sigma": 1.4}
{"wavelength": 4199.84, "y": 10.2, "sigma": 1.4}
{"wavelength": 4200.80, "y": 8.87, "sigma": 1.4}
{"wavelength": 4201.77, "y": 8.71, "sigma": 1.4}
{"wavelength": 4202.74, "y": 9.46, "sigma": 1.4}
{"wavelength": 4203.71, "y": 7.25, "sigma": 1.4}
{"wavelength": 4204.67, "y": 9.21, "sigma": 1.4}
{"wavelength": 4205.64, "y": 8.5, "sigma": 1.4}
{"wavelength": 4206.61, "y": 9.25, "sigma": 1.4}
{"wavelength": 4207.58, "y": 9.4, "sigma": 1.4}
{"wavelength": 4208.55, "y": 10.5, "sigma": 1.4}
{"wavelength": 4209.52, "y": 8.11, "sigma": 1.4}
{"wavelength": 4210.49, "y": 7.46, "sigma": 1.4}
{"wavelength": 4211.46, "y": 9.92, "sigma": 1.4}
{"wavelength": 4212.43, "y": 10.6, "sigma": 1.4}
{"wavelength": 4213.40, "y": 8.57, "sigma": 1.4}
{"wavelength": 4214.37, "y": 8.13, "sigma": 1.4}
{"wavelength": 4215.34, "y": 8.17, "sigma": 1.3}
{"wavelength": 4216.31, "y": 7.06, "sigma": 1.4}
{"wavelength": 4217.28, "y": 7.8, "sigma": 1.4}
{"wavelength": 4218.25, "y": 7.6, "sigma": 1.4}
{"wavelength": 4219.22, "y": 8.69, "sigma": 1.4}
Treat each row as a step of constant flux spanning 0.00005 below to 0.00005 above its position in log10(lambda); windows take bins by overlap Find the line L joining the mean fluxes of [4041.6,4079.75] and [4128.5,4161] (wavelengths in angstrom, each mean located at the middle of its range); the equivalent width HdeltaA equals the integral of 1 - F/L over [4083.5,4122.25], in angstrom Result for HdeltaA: 4.0 angstrom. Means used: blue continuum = 8.29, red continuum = 8.56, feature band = 7.56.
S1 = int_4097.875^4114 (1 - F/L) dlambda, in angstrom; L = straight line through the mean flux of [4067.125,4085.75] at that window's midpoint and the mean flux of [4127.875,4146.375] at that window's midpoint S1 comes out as 2.5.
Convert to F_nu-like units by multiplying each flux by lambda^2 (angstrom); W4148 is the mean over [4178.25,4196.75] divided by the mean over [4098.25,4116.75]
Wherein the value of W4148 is 1.2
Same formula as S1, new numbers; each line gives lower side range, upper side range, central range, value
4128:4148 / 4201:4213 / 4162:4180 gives 0.34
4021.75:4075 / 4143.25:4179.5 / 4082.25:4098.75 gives 1.45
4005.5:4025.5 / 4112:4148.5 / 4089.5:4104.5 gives 2.26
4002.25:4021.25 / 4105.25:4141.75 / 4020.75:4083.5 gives 3.93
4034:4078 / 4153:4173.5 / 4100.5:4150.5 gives 4.13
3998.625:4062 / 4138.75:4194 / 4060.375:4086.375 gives 2.08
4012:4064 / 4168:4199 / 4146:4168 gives -0.48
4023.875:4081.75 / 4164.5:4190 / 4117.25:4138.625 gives -0.07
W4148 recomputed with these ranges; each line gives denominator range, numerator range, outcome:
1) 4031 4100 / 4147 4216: 1.12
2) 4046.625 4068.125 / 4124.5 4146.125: 1.10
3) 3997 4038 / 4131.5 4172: 1.08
